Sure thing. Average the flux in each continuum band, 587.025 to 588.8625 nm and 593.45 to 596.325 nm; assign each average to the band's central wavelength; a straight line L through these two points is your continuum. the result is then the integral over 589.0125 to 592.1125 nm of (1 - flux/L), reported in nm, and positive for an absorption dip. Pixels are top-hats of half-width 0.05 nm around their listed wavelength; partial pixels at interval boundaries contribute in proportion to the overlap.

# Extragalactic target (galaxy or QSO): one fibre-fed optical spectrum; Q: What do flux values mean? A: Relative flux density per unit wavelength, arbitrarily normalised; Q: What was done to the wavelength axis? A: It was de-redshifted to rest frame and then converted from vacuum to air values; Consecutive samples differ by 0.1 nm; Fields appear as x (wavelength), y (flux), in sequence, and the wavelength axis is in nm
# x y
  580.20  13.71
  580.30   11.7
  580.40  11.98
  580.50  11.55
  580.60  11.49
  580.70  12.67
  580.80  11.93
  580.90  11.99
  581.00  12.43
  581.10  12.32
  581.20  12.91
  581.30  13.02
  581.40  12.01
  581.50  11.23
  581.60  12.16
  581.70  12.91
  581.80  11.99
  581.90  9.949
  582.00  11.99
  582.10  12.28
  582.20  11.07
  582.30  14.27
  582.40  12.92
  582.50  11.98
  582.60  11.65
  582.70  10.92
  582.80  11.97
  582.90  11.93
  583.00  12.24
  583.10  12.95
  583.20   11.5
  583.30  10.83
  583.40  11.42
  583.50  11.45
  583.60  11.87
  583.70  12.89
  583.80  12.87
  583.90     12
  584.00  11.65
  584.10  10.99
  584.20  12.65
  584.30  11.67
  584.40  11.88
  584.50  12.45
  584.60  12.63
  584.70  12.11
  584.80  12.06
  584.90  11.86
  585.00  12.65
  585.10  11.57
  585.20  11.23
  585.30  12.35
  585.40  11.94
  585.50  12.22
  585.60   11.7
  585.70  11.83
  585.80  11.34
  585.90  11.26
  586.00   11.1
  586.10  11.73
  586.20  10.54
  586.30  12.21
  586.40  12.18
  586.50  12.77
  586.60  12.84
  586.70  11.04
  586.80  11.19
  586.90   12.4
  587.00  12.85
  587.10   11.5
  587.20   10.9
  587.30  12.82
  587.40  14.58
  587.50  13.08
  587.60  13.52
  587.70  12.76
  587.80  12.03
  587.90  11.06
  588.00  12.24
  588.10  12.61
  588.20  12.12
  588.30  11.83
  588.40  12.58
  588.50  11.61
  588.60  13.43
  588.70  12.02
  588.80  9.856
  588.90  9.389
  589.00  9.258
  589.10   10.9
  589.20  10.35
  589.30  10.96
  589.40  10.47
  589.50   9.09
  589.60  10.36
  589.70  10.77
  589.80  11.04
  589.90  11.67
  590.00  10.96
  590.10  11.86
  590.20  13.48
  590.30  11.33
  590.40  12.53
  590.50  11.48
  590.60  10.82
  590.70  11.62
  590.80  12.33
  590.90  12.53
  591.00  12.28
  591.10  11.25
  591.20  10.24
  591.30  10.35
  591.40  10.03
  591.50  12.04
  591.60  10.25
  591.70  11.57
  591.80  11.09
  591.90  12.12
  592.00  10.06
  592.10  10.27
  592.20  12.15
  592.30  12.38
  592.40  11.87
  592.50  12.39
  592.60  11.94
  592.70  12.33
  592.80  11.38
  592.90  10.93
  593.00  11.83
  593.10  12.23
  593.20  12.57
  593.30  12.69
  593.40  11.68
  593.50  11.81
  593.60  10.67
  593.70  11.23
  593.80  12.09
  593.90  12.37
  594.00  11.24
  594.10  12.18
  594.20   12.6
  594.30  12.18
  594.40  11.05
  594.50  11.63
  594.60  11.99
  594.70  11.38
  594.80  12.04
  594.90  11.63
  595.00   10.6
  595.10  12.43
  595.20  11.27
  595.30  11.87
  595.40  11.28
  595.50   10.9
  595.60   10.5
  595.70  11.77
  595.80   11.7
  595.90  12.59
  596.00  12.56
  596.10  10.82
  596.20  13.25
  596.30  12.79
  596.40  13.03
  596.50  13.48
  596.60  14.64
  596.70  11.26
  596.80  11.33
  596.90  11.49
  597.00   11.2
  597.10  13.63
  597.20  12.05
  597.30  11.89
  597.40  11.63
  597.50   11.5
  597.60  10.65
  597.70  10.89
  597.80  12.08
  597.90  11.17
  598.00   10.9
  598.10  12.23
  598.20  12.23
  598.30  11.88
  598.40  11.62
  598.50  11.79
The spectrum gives 0.23 nm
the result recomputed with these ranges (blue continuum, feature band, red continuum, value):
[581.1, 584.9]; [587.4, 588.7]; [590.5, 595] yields -0.07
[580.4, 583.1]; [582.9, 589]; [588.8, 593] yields -0.14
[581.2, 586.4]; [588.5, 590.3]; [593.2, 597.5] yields 0.15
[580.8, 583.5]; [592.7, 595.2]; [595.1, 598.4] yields 0.03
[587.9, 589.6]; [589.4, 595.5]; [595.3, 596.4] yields -0.01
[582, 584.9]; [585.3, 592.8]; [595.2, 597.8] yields 0.23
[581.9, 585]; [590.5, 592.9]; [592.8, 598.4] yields 0.09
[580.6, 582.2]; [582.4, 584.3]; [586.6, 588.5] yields 0.04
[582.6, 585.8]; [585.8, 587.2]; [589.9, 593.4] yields 0.01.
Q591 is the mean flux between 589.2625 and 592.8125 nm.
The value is 11.4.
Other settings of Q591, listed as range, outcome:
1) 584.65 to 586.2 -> 11.8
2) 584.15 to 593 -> 11.7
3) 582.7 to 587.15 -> 11.9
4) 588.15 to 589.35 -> 11.2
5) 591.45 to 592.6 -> 11.5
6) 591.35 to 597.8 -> 11.8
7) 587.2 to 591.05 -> 11.7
